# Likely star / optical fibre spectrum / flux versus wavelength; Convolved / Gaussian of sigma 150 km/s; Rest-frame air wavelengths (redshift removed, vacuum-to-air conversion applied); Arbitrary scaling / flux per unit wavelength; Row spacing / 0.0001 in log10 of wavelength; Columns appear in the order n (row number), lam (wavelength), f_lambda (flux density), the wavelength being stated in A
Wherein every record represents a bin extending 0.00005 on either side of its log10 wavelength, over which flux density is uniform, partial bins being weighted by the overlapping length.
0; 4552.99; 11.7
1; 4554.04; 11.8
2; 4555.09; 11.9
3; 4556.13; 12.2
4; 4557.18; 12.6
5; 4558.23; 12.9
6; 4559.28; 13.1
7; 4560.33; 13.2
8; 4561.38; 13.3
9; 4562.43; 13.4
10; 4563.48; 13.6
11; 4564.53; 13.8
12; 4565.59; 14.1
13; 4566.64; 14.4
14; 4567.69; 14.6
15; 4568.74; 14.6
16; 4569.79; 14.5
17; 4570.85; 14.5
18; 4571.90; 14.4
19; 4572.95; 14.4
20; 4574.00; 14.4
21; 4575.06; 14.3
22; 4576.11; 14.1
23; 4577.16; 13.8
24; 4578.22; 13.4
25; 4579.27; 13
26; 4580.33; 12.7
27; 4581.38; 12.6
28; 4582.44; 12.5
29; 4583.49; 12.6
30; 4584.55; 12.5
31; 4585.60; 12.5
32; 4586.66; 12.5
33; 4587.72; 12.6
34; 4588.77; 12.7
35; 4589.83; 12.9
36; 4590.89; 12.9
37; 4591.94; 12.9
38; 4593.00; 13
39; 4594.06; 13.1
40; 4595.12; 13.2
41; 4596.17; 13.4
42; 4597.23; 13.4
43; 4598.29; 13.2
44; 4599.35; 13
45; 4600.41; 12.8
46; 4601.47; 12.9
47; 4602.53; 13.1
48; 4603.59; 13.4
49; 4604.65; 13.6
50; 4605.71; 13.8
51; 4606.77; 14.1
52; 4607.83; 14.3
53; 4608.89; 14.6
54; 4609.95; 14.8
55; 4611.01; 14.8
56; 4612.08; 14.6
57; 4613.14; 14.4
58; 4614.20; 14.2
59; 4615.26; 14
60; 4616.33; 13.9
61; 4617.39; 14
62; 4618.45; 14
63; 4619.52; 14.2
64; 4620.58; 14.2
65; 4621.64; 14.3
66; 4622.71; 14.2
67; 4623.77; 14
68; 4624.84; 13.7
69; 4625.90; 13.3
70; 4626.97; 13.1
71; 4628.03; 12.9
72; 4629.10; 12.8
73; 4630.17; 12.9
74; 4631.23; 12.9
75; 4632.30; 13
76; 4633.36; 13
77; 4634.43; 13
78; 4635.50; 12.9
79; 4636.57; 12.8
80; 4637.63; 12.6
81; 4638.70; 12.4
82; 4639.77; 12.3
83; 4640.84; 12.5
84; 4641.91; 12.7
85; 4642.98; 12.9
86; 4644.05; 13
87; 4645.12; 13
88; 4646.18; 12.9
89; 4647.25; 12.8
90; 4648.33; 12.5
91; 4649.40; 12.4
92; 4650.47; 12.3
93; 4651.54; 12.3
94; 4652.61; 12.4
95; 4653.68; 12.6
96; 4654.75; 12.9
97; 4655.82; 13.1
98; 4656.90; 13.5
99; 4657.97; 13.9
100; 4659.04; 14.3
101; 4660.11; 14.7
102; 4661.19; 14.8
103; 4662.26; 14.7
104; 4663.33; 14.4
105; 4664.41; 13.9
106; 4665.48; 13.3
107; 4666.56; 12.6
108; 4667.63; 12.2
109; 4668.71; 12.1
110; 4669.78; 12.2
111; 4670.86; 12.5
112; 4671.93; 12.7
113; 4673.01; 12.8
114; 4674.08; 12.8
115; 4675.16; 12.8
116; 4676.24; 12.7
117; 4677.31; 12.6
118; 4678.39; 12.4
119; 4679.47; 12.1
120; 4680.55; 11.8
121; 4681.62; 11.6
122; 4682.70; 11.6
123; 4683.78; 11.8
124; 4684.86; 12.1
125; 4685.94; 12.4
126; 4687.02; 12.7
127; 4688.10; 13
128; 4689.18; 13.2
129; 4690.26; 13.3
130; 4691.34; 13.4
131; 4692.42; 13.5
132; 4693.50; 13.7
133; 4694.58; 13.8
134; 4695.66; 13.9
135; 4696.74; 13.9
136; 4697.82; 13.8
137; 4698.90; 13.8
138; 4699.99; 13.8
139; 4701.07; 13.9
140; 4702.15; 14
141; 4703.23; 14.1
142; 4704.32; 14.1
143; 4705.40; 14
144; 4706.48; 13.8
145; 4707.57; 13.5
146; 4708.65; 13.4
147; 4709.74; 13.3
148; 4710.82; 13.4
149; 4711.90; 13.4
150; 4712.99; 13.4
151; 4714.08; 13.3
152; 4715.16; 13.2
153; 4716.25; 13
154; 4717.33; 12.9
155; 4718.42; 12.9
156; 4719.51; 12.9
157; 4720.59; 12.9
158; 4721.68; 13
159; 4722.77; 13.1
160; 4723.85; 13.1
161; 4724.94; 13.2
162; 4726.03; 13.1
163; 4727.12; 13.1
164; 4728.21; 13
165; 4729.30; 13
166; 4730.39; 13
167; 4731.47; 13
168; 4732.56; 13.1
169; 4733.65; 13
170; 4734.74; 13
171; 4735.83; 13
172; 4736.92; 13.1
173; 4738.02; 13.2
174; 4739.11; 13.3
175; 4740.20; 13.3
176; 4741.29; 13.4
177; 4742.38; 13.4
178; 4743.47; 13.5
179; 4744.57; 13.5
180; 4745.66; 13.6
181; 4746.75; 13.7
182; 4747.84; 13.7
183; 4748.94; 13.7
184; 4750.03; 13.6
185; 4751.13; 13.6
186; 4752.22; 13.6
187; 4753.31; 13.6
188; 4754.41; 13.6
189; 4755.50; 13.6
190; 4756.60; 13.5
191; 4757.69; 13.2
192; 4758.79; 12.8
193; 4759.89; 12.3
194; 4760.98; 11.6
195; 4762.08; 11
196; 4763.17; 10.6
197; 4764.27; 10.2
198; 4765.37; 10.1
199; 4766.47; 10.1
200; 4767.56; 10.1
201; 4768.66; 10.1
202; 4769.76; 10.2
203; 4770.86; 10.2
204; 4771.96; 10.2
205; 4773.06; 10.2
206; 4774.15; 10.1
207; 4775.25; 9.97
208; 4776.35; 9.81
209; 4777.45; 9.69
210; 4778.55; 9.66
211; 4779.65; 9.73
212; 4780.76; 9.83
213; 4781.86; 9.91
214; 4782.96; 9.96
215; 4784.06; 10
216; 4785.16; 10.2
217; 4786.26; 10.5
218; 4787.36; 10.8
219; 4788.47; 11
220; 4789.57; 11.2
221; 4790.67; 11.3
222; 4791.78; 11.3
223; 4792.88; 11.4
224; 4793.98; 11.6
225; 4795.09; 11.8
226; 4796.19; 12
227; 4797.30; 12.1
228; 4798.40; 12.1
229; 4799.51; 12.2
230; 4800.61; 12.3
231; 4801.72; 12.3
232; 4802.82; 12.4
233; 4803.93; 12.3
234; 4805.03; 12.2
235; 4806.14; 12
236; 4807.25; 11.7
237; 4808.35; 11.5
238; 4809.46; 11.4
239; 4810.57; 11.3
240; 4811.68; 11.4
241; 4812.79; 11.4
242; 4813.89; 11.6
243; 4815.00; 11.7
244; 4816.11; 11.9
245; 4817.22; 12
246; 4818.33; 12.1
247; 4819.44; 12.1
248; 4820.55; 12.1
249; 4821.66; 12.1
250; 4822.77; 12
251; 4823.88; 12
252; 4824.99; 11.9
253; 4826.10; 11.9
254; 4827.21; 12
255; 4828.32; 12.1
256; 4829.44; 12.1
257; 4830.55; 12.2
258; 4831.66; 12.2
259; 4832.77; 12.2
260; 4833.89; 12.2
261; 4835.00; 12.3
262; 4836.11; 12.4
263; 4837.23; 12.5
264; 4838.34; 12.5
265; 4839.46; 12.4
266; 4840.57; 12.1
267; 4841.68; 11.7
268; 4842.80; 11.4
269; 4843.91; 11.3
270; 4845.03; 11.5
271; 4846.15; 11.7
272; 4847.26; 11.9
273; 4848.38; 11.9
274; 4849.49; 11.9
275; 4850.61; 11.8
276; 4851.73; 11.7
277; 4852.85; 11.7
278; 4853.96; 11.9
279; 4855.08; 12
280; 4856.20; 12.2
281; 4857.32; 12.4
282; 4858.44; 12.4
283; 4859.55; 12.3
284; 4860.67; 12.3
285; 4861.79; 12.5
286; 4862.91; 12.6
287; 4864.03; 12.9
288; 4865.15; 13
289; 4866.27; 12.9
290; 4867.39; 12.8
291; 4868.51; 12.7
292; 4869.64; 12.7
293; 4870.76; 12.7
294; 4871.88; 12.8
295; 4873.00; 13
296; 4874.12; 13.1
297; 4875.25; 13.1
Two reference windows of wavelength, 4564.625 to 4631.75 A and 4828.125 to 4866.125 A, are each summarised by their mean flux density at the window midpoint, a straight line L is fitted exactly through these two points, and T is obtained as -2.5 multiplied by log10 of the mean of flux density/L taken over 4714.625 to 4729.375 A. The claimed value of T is -0.01 mag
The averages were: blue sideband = 13.6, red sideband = 12.1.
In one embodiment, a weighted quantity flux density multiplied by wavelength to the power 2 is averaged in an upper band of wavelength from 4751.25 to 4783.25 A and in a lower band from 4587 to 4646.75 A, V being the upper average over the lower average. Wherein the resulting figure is 0.88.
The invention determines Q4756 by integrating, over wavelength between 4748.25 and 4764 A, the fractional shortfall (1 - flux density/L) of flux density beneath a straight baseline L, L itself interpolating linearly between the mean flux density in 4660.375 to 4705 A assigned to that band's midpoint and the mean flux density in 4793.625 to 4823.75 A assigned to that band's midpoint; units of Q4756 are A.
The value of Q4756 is -0.5 A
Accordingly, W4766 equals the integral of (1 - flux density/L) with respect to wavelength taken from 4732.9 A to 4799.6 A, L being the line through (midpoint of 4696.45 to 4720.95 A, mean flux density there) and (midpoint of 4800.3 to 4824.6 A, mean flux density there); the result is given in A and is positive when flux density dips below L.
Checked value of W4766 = 4.7 A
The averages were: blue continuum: 13.5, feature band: 11.7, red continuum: 11.9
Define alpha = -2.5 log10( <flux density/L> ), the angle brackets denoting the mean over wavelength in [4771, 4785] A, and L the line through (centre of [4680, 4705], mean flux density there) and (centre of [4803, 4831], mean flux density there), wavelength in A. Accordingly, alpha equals 0.23 mag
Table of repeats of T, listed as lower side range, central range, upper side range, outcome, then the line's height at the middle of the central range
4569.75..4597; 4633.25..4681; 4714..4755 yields 0.03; 13.3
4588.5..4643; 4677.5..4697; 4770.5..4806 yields -0.03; 12.4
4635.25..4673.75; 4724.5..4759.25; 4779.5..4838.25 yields -0.09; 12.2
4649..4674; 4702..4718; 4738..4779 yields -0.08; 12.6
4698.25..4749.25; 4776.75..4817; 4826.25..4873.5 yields 0.13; 12.7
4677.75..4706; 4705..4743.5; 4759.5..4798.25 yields -0.09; 12.2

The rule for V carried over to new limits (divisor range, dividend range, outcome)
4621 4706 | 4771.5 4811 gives 0.89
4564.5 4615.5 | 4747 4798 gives 0.90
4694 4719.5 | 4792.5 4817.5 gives 0.91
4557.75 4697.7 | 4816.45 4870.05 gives 1.00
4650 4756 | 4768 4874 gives 0.93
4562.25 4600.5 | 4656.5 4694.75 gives 1.01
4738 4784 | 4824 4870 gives 1.07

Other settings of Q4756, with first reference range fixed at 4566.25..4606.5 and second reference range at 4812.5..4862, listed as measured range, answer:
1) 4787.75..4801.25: 0.6 A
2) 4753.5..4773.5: 1.7 A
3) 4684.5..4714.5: -1.8 A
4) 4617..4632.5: -0.5 A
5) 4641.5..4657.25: 0.3 A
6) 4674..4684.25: 0.5 A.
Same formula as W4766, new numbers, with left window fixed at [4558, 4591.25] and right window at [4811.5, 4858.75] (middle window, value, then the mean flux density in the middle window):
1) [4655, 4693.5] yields -0.2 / 13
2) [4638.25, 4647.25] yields 0.2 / 12.7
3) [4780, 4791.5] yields 1.7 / 10.5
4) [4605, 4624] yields -1.4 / 14.2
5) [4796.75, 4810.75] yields 0.2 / 12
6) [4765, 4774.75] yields 1.7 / 10.2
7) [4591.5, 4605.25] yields 0.2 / 13.2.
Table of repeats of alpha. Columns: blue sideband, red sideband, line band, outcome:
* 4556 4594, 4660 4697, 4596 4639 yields -0.031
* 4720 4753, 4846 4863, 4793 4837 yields 0.044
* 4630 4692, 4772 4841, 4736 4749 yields -0.114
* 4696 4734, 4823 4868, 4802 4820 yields 0.058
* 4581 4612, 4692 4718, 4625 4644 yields 0.044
